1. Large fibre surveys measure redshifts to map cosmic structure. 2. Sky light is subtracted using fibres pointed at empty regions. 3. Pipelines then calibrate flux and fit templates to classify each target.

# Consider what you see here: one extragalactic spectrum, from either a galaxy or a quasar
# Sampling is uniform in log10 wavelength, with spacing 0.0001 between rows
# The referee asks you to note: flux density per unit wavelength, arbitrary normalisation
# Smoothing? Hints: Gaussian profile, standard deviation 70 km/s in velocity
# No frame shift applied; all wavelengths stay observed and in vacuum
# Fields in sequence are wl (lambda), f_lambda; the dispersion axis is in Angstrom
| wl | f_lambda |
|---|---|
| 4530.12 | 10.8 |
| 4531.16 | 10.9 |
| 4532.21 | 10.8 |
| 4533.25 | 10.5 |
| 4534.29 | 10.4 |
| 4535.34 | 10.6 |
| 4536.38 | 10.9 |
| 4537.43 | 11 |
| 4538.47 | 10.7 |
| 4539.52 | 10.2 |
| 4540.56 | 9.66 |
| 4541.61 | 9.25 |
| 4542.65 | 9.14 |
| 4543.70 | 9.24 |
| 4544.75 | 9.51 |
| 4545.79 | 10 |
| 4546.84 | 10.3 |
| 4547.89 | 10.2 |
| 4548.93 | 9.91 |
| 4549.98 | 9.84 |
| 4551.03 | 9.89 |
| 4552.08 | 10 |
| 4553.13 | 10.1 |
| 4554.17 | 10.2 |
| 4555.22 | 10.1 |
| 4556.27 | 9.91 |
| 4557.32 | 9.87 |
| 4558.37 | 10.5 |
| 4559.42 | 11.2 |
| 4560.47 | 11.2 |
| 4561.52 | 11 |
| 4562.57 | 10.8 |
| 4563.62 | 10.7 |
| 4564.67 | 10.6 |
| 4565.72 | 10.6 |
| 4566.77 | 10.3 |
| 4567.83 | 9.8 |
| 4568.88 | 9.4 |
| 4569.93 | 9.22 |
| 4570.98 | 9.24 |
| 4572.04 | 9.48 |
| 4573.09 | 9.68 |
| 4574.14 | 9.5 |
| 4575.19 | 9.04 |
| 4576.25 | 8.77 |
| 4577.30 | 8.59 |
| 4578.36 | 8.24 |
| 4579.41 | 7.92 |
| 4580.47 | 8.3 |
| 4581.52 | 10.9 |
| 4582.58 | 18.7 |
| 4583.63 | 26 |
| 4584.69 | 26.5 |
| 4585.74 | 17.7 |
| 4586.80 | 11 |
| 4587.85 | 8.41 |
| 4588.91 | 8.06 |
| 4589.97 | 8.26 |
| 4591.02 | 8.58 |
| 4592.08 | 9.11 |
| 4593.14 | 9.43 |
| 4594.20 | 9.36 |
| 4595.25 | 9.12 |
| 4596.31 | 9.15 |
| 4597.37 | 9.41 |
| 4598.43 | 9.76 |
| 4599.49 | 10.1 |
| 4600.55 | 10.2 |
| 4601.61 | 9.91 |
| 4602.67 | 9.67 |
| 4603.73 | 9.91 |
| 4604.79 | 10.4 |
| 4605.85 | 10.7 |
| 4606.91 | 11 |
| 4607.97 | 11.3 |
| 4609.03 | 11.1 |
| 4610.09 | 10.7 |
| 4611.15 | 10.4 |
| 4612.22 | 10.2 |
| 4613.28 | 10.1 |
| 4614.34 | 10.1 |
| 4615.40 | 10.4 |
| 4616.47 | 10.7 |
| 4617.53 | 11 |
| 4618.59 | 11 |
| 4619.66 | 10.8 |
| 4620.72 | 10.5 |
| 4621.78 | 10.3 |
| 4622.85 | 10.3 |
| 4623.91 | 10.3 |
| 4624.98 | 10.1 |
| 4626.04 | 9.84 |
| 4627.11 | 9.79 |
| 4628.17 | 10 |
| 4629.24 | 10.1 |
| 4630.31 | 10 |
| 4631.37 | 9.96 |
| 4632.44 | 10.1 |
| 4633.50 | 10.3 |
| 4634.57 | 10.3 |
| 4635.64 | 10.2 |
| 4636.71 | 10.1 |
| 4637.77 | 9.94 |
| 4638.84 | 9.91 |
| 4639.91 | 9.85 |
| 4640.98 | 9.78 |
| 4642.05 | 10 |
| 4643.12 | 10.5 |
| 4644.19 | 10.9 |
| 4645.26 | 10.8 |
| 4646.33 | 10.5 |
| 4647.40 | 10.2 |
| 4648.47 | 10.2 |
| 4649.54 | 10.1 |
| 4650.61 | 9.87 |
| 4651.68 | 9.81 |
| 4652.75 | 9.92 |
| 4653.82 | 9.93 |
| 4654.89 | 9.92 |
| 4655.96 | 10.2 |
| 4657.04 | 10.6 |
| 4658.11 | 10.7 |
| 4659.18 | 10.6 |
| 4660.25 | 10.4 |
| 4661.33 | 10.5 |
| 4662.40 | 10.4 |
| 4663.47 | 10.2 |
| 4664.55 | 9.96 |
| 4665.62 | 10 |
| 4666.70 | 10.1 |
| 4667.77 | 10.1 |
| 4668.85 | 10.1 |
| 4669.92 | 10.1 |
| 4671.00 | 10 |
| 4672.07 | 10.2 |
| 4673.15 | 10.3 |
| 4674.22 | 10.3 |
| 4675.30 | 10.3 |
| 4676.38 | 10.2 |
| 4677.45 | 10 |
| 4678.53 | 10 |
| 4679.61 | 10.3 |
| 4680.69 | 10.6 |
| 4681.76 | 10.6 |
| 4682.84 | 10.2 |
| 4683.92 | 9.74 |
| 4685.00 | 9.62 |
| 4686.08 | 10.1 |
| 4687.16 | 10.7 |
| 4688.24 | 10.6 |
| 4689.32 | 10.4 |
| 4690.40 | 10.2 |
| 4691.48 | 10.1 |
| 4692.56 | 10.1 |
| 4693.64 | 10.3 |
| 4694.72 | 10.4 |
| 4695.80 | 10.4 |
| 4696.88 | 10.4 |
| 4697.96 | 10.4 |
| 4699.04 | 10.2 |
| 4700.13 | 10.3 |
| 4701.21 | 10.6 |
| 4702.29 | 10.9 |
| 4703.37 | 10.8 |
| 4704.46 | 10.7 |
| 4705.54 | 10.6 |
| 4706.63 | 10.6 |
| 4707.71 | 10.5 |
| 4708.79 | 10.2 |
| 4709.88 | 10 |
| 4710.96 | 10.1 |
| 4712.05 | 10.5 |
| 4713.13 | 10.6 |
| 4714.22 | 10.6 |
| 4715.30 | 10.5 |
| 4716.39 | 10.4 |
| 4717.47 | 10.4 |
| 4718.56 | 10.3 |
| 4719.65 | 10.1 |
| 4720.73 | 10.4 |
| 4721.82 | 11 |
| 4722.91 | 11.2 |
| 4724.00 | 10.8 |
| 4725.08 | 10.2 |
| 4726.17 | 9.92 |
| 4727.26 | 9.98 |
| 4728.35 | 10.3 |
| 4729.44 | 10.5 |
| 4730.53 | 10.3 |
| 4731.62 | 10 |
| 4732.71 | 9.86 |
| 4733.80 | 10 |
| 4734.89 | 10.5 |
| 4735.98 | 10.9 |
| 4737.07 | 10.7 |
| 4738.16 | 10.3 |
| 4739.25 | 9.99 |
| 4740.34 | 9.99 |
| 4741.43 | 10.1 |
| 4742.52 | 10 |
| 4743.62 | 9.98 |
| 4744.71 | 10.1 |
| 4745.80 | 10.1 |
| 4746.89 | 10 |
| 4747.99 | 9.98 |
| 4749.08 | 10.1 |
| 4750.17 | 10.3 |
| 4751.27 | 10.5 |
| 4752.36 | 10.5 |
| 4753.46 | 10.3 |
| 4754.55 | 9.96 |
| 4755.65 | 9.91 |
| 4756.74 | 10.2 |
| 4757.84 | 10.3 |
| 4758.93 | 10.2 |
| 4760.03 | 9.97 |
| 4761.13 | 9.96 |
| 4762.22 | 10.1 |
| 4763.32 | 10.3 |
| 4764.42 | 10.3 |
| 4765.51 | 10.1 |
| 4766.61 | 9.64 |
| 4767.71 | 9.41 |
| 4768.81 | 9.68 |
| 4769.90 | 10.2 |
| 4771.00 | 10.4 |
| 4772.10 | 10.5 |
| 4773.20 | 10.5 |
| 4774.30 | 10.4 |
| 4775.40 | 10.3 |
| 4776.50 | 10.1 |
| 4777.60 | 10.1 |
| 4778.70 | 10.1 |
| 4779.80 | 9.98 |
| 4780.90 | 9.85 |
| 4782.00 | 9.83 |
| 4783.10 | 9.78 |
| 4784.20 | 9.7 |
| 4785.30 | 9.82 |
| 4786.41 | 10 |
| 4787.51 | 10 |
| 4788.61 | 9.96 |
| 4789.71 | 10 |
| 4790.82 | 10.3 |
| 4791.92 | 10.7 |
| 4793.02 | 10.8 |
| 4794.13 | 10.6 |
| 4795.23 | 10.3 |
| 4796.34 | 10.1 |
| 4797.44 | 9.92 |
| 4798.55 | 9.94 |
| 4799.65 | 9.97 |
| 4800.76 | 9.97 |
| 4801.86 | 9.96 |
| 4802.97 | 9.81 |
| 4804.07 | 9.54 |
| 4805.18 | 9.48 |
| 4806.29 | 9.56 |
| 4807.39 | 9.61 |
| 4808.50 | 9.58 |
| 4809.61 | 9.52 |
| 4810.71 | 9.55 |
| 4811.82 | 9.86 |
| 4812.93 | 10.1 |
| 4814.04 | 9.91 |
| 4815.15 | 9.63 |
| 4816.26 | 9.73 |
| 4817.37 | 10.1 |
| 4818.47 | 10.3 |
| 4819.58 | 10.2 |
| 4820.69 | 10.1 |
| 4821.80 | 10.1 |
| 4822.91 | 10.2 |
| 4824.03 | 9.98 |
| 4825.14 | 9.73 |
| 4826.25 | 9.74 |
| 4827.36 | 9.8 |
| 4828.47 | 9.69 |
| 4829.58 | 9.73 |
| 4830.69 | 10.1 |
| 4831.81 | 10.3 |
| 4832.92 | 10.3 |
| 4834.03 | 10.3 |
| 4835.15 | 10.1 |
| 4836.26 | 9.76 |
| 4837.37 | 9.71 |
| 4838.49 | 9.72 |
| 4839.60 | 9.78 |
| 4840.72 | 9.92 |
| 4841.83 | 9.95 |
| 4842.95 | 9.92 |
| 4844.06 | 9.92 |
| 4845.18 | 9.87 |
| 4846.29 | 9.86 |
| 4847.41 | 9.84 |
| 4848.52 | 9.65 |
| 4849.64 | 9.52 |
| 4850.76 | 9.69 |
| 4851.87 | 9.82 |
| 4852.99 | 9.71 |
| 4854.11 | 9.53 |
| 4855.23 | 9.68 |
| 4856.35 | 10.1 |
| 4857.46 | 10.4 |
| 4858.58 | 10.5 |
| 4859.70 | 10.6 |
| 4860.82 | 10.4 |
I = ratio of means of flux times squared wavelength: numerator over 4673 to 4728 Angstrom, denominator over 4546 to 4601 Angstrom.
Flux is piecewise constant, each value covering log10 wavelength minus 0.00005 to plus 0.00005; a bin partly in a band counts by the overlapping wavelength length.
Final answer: 1.0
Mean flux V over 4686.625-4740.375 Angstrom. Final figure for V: 10.4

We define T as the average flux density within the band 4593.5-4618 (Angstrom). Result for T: 10.2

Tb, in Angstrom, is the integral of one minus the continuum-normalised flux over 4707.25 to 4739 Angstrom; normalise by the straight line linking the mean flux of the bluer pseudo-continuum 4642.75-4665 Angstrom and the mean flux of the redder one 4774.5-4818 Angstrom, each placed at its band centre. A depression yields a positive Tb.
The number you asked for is -0.8 Angstrom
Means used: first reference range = 10.3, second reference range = 9.96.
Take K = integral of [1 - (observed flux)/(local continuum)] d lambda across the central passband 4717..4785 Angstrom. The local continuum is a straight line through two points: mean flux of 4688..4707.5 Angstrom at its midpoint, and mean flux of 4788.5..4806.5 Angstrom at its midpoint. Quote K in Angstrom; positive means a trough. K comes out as 0.4 Angstrom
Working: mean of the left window 10.4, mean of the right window 10.1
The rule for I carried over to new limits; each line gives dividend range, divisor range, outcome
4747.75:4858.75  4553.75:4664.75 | 1.03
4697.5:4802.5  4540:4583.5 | 1.09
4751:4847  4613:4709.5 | 1.03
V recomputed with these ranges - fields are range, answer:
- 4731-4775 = 10.2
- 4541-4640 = 10.5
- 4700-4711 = 10.5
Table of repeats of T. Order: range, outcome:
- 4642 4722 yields 10.3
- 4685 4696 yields 10.3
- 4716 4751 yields 10.3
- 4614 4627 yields 10.4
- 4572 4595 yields 11.5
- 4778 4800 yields 10.1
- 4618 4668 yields 10.2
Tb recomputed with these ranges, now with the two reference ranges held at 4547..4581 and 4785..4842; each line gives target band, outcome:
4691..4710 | -1.0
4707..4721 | -0.6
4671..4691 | -0.7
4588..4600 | 0.9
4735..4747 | -0.4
